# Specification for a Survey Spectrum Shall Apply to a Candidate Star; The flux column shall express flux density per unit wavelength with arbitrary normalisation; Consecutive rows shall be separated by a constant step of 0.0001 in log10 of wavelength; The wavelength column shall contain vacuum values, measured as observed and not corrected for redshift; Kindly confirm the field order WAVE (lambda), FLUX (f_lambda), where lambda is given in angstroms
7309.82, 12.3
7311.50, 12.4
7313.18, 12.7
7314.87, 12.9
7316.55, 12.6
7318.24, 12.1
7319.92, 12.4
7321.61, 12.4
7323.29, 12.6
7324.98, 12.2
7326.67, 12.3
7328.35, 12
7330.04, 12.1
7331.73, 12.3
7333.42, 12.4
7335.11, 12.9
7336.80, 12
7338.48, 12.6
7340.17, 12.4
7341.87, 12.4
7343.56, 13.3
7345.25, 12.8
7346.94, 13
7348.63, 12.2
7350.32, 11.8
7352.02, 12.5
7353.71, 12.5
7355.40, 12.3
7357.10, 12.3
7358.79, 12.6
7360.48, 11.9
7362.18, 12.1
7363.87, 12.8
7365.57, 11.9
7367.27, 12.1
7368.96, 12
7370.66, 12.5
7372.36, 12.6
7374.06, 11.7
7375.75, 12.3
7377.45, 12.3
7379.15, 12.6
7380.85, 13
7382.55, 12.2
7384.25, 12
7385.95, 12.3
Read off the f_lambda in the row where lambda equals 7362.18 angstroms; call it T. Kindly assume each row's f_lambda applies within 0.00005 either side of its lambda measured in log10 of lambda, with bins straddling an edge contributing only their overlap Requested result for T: 12.1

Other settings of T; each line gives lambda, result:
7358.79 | 12.6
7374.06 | 11.7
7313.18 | 12.7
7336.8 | 12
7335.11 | 12.9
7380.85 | 13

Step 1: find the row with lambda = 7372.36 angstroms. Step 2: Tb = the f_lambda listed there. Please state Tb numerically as 12.6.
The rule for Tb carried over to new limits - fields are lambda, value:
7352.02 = 12.5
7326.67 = 12.3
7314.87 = 12.9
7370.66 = 12.5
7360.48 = 11.9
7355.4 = 12.3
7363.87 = 12.8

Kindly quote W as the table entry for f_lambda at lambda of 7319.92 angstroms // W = 12.4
